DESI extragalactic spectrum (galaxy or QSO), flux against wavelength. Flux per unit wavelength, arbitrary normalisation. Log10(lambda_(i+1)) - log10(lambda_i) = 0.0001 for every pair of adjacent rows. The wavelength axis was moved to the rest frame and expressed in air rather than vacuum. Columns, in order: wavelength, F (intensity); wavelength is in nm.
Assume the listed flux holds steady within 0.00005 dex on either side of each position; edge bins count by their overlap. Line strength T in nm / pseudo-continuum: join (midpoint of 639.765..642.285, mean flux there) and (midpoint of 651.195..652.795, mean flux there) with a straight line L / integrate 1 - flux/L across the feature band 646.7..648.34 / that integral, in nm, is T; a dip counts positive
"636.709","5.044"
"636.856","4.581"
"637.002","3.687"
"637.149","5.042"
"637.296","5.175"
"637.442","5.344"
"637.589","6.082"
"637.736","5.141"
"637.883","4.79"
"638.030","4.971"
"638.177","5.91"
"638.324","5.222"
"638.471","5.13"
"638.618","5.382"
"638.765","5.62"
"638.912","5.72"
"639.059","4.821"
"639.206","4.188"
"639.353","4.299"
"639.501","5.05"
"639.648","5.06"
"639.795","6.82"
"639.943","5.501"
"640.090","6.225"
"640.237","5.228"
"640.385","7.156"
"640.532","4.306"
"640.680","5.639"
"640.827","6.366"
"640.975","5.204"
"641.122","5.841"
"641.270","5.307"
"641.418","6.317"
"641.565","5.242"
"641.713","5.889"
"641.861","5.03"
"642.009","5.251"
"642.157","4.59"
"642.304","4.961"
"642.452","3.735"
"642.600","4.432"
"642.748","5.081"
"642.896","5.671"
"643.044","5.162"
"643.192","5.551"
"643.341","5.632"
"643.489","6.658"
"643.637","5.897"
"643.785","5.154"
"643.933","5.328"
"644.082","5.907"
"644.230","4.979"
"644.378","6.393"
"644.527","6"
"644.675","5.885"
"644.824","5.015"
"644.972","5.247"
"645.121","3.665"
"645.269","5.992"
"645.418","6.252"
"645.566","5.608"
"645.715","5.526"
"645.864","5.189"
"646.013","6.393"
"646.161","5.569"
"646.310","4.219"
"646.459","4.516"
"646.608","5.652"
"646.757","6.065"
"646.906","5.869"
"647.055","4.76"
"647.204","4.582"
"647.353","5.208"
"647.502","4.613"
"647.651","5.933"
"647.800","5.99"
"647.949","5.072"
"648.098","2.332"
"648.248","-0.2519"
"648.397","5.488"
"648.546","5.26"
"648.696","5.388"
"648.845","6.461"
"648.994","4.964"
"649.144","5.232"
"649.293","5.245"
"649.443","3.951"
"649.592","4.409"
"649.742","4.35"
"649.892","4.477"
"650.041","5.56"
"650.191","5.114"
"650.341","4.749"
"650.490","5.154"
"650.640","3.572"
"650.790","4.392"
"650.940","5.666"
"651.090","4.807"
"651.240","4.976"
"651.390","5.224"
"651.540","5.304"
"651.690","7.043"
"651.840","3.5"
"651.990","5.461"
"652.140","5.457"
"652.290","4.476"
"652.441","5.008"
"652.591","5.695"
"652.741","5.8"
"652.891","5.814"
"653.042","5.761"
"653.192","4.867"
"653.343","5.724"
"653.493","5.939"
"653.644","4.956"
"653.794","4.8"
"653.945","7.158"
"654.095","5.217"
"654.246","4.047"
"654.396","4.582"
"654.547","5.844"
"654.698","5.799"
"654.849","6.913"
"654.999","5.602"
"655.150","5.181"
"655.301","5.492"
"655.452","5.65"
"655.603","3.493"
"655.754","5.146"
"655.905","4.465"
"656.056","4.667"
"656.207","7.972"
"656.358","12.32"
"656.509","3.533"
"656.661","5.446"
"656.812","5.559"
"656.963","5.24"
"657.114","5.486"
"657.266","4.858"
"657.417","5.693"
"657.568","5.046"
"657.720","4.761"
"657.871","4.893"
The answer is 0.26 nm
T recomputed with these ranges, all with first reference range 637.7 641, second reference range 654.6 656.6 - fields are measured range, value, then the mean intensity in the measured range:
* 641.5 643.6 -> 0.10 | 5.22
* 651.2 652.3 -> 0.10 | 5.23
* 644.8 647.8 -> 0.15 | 5.32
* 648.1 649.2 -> 0.23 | 4.48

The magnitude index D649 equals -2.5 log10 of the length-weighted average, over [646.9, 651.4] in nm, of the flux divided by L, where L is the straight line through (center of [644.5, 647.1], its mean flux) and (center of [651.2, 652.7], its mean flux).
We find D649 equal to 0.12 mag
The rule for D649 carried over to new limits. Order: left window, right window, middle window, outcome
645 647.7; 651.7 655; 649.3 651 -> 0.15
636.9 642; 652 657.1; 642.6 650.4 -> 0.06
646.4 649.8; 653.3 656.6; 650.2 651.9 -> 0.05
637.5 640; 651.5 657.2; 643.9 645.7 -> -0.03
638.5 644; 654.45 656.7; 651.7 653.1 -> 0.09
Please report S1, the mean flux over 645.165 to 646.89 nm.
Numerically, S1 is 5.52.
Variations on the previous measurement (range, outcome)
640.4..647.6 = 5.38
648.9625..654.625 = 5.11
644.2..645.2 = 5.33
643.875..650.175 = 5.1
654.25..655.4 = 5.53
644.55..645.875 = 5.41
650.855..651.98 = 5.22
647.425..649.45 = 4.72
